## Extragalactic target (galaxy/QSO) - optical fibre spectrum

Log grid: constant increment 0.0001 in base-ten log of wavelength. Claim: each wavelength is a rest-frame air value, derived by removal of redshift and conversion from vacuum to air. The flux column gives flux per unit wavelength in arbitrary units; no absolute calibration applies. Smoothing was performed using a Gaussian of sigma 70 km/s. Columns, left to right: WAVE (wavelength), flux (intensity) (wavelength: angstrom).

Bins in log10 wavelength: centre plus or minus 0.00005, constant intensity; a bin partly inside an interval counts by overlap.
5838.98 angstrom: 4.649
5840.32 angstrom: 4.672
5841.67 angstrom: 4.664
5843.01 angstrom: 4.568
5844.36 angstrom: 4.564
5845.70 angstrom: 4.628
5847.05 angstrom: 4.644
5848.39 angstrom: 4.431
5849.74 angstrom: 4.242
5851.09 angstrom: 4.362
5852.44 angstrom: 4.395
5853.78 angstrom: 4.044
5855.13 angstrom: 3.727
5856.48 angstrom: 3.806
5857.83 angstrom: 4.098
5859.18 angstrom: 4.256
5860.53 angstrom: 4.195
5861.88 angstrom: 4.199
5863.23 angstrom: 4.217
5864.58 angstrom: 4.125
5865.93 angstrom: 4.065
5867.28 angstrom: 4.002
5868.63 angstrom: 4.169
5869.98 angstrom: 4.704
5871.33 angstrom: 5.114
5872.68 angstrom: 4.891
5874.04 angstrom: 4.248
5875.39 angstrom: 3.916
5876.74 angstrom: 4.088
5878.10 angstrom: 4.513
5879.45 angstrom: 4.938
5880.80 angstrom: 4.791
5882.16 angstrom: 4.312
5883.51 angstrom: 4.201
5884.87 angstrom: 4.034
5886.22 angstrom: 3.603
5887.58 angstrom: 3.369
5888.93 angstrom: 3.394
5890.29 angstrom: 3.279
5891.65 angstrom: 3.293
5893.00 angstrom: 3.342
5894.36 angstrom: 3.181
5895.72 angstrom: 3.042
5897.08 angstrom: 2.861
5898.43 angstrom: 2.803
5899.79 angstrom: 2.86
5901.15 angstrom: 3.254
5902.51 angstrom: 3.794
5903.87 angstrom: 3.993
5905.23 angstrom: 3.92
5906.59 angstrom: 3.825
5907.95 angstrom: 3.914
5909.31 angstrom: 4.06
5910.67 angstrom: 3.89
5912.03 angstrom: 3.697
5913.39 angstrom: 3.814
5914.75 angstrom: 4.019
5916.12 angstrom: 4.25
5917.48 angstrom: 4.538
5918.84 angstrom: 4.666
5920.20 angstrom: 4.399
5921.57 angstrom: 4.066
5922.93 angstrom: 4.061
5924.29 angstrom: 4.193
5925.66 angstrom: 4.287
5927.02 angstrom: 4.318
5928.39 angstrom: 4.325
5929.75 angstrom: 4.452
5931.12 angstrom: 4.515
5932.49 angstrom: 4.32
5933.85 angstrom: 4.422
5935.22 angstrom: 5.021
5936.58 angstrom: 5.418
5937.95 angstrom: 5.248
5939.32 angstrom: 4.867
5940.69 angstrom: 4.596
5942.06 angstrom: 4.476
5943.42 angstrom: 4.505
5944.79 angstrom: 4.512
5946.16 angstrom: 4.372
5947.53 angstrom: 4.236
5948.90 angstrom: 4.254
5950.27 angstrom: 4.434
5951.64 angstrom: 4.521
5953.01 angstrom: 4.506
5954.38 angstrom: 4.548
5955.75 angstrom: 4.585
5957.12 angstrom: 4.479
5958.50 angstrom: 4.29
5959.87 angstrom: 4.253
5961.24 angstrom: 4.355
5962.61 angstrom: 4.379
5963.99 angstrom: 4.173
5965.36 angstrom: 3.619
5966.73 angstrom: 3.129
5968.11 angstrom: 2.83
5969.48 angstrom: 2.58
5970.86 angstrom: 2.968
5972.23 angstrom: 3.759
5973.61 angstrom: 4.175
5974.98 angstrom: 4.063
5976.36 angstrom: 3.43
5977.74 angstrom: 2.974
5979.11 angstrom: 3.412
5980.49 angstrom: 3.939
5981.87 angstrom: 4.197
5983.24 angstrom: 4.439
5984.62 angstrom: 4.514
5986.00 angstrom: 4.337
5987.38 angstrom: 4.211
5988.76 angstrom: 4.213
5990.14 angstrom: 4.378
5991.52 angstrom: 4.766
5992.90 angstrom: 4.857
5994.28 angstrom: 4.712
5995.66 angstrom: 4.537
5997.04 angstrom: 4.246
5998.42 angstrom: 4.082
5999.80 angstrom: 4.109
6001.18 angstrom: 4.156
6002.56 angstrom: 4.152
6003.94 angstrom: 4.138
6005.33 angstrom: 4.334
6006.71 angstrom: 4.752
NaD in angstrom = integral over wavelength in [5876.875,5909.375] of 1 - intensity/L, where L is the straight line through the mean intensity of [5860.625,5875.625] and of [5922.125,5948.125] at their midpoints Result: 5.3 angstrom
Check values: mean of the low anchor 4.34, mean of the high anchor 4.53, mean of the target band 3.69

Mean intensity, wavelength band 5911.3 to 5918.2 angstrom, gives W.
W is 4.07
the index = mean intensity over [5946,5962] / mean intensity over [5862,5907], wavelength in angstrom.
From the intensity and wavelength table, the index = 1.13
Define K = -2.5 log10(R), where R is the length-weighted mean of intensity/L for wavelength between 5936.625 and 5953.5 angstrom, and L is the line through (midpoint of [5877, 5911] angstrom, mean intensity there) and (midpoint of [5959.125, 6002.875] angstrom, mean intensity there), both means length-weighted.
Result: -0.18 mag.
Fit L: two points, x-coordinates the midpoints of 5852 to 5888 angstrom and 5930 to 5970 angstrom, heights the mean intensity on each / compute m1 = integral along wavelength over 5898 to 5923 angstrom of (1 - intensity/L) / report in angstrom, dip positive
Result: 2.3 angstrom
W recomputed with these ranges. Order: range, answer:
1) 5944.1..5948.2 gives 4.37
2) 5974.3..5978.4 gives 3.48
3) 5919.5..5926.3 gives 4.2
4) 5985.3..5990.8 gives 4.28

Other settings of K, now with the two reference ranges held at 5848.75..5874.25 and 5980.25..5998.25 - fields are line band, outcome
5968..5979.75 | 0.28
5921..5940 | -0.05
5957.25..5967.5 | 0.09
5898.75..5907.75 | 0.20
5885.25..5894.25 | 0.26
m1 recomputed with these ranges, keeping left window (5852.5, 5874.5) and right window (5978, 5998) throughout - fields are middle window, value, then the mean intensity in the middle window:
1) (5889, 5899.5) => 2.8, 3.12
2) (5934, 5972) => 0.3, 4.26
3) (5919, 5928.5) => 0.0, 4.25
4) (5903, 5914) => 1.0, 3.89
